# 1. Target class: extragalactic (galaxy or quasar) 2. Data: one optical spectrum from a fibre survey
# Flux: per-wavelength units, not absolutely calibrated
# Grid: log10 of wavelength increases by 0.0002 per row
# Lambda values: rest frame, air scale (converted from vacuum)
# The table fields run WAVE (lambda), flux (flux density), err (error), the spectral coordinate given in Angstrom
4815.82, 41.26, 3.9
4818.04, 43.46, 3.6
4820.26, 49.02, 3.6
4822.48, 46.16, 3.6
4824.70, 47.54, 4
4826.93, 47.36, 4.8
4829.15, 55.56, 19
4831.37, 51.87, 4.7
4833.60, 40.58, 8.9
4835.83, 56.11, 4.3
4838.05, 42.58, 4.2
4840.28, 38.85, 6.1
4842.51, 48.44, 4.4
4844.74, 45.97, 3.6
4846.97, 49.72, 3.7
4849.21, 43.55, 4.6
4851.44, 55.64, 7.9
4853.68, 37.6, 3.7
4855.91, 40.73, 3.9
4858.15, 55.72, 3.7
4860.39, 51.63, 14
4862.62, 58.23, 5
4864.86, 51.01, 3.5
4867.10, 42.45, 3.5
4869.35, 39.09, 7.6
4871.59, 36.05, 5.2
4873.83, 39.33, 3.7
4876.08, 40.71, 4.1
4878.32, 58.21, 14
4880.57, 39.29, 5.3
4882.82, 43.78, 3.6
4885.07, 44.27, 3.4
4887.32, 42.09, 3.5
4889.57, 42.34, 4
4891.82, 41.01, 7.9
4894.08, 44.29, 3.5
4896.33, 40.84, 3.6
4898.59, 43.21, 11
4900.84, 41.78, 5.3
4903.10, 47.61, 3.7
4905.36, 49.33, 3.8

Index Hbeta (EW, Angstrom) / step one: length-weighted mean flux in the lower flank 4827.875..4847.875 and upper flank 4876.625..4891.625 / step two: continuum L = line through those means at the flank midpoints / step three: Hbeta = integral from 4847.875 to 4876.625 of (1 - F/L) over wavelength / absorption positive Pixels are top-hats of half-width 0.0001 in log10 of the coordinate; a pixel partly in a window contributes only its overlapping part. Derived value 0.3 Angstrom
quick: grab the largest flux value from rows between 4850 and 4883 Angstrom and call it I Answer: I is 58.23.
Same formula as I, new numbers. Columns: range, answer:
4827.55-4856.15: 56.11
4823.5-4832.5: 55.56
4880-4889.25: 44.27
